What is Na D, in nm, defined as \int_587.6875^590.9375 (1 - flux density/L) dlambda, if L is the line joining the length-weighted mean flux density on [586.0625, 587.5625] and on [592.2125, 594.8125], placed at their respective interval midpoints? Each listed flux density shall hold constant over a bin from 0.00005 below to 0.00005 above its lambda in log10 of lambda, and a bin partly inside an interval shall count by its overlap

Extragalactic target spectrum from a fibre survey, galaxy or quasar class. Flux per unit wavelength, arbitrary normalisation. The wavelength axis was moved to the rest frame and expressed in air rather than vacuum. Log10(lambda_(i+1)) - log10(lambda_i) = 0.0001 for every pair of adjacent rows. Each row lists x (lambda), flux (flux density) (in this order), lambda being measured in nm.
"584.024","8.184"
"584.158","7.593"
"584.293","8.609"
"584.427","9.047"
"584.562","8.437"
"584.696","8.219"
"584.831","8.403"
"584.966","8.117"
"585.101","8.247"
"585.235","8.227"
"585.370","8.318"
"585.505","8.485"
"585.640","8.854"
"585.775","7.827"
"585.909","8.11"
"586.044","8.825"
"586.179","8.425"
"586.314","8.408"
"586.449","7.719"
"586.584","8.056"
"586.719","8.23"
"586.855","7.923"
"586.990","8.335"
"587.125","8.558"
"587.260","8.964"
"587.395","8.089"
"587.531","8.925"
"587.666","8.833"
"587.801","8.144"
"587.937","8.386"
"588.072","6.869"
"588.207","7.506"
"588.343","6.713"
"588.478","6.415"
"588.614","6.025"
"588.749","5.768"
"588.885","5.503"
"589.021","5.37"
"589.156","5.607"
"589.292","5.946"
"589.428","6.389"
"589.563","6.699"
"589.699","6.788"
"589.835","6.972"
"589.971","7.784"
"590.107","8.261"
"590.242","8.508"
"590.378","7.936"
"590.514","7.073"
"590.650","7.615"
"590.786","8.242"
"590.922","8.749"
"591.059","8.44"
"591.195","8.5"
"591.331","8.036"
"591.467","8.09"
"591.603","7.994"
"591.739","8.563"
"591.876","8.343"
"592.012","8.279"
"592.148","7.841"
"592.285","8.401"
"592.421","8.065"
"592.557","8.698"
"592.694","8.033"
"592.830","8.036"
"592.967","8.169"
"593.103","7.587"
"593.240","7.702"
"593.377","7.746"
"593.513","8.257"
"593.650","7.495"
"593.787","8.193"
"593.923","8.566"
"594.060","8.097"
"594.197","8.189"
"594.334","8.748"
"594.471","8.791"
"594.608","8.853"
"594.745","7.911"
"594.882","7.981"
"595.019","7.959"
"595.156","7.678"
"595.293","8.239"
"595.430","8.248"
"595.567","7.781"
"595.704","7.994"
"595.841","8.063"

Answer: 0.48 nm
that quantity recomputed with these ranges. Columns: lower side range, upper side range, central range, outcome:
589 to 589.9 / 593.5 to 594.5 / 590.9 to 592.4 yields -0.21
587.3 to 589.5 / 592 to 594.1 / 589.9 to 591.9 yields -0.16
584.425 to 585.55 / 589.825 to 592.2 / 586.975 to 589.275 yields 0.27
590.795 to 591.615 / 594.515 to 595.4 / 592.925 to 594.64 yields 0.00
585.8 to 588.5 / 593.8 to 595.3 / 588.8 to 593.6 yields 0.31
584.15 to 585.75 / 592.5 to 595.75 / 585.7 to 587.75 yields 0.00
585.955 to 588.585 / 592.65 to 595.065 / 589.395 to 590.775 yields 0.11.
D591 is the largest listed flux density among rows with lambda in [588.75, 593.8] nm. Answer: 8.749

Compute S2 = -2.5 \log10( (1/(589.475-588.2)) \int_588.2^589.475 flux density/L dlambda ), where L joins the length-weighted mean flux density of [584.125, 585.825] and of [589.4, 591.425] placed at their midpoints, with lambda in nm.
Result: 0.29 mag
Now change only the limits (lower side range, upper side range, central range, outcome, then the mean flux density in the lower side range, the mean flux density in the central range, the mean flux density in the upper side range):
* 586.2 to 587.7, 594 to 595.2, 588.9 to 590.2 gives 0.24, 8.36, 6.64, 8.25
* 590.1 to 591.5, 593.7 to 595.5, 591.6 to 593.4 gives 0.01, 8.13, 8.11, 8.26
